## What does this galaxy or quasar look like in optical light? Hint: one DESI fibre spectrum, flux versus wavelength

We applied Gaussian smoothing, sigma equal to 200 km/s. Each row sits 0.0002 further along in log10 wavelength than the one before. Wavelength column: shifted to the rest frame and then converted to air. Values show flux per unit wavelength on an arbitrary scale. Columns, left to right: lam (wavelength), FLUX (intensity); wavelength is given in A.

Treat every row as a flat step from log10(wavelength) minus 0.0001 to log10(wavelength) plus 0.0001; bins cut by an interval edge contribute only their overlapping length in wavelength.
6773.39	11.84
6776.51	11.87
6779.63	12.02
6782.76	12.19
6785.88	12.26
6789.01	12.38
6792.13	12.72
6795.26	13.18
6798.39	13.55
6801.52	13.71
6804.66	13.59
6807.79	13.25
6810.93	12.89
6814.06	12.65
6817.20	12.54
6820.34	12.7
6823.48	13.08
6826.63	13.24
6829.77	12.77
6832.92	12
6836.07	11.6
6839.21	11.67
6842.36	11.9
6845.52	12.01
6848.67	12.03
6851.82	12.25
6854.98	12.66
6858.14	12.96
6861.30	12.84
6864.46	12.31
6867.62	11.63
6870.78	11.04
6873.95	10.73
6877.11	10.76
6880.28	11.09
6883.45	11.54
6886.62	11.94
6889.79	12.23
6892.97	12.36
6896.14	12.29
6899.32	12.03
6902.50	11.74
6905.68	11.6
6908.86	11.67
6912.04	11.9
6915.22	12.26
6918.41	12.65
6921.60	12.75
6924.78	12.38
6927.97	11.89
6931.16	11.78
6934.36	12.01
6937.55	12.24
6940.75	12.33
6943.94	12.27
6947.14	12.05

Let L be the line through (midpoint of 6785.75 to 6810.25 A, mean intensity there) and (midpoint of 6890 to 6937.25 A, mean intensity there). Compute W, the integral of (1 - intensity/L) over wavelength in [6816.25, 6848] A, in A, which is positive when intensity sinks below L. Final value 1.20 A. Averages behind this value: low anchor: 13.1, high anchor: 12.1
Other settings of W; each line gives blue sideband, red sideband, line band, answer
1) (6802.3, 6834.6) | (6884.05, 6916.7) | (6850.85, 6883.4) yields 1.5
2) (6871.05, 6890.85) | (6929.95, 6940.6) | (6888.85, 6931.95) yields -1.4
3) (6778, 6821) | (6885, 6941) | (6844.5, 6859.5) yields 0.1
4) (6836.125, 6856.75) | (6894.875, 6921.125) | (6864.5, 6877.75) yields 0.9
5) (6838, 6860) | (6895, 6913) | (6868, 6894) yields 1.2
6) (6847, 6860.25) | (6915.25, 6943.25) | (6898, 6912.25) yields 0.6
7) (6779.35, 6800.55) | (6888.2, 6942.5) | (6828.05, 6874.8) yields 1.4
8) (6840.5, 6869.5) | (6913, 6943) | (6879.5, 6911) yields 1.0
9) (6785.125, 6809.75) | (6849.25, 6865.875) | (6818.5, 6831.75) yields -0.1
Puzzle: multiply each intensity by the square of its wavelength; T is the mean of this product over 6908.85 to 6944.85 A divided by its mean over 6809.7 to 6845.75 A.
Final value 1.01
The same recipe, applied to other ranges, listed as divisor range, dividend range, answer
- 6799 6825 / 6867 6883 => 0.86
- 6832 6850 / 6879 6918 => 1.02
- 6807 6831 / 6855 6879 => 0.93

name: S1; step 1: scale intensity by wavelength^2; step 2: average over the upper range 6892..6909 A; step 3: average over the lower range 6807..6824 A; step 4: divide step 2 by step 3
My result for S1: 0.96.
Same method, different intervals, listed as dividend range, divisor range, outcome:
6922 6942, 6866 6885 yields 1.11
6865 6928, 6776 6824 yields 0.95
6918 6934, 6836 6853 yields 1.05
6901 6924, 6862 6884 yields 1.08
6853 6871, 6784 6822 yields 0.97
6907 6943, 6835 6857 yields 1.03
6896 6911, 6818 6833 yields 0.94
